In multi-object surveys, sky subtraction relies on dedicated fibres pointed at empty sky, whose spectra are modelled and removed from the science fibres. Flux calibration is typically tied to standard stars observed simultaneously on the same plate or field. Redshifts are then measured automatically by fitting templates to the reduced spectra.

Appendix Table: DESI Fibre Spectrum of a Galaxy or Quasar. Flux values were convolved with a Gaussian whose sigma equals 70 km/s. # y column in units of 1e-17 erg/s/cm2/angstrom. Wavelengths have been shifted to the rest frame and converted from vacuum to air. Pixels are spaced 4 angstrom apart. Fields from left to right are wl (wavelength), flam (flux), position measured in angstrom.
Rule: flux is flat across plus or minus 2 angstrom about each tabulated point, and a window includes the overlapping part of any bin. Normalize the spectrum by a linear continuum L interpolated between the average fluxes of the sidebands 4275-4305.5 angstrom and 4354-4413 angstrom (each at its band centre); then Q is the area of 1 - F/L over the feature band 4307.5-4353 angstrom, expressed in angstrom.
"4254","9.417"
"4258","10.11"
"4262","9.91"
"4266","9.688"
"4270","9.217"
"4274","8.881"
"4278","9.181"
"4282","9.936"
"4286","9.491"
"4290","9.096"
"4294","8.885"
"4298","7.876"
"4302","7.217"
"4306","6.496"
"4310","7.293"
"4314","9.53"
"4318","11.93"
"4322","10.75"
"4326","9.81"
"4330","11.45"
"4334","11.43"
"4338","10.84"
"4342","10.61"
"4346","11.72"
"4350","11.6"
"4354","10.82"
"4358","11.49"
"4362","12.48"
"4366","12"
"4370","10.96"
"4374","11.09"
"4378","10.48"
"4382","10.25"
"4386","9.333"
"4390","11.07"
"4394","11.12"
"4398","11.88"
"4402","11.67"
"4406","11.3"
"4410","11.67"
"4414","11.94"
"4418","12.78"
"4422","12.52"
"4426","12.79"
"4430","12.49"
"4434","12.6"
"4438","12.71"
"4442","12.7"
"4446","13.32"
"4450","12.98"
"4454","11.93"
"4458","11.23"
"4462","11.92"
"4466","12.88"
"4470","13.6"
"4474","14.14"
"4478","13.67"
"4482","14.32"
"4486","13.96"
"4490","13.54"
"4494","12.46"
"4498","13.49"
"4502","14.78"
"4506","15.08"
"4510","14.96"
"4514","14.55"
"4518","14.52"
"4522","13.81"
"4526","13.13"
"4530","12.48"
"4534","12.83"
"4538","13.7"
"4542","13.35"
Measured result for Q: -3.73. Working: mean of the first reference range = 8.7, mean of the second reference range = 11.2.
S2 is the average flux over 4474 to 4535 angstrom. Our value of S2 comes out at 13.9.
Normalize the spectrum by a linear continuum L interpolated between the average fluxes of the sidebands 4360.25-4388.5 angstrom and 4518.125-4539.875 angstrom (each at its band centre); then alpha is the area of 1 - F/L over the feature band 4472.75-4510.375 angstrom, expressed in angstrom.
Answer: -3.8 angstrom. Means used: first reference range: 10.9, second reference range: 13.3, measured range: 14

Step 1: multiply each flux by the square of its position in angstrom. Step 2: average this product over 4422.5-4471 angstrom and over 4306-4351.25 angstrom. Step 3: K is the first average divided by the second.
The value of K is 1.27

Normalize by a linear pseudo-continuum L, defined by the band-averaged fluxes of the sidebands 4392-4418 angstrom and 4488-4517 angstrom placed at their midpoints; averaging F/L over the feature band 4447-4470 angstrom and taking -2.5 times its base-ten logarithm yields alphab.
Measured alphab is 0.06 mag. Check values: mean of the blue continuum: 11.7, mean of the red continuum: 14.1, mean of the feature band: 12.4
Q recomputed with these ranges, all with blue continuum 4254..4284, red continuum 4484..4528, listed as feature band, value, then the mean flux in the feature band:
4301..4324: 3.2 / 8.94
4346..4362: -0.5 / 11.5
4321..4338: -0.3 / 10.9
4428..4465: 1.3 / 12.4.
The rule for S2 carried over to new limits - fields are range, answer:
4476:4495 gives 13.6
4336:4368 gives 11.4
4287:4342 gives 9.47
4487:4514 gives 14.1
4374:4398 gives 10.6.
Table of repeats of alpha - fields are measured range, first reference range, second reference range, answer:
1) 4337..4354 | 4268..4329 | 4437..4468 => -1.8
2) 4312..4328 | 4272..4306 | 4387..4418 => -1.8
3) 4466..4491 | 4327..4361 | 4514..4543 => -1.8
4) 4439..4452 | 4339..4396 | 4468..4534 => -0.3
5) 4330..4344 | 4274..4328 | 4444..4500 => -1.6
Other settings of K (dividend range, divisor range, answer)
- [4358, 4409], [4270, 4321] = 1.31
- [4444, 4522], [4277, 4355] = 1.49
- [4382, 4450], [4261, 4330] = 1.38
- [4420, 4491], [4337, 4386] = 1.22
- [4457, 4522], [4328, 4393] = 1.31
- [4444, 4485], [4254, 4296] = 1.51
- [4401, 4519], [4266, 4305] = 1.60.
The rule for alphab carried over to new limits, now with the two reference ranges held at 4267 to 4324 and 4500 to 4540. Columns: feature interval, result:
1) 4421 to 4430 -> -0.07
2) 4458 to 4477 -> -0.01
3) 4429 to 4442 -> -0.05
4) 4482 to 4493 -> -0.04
